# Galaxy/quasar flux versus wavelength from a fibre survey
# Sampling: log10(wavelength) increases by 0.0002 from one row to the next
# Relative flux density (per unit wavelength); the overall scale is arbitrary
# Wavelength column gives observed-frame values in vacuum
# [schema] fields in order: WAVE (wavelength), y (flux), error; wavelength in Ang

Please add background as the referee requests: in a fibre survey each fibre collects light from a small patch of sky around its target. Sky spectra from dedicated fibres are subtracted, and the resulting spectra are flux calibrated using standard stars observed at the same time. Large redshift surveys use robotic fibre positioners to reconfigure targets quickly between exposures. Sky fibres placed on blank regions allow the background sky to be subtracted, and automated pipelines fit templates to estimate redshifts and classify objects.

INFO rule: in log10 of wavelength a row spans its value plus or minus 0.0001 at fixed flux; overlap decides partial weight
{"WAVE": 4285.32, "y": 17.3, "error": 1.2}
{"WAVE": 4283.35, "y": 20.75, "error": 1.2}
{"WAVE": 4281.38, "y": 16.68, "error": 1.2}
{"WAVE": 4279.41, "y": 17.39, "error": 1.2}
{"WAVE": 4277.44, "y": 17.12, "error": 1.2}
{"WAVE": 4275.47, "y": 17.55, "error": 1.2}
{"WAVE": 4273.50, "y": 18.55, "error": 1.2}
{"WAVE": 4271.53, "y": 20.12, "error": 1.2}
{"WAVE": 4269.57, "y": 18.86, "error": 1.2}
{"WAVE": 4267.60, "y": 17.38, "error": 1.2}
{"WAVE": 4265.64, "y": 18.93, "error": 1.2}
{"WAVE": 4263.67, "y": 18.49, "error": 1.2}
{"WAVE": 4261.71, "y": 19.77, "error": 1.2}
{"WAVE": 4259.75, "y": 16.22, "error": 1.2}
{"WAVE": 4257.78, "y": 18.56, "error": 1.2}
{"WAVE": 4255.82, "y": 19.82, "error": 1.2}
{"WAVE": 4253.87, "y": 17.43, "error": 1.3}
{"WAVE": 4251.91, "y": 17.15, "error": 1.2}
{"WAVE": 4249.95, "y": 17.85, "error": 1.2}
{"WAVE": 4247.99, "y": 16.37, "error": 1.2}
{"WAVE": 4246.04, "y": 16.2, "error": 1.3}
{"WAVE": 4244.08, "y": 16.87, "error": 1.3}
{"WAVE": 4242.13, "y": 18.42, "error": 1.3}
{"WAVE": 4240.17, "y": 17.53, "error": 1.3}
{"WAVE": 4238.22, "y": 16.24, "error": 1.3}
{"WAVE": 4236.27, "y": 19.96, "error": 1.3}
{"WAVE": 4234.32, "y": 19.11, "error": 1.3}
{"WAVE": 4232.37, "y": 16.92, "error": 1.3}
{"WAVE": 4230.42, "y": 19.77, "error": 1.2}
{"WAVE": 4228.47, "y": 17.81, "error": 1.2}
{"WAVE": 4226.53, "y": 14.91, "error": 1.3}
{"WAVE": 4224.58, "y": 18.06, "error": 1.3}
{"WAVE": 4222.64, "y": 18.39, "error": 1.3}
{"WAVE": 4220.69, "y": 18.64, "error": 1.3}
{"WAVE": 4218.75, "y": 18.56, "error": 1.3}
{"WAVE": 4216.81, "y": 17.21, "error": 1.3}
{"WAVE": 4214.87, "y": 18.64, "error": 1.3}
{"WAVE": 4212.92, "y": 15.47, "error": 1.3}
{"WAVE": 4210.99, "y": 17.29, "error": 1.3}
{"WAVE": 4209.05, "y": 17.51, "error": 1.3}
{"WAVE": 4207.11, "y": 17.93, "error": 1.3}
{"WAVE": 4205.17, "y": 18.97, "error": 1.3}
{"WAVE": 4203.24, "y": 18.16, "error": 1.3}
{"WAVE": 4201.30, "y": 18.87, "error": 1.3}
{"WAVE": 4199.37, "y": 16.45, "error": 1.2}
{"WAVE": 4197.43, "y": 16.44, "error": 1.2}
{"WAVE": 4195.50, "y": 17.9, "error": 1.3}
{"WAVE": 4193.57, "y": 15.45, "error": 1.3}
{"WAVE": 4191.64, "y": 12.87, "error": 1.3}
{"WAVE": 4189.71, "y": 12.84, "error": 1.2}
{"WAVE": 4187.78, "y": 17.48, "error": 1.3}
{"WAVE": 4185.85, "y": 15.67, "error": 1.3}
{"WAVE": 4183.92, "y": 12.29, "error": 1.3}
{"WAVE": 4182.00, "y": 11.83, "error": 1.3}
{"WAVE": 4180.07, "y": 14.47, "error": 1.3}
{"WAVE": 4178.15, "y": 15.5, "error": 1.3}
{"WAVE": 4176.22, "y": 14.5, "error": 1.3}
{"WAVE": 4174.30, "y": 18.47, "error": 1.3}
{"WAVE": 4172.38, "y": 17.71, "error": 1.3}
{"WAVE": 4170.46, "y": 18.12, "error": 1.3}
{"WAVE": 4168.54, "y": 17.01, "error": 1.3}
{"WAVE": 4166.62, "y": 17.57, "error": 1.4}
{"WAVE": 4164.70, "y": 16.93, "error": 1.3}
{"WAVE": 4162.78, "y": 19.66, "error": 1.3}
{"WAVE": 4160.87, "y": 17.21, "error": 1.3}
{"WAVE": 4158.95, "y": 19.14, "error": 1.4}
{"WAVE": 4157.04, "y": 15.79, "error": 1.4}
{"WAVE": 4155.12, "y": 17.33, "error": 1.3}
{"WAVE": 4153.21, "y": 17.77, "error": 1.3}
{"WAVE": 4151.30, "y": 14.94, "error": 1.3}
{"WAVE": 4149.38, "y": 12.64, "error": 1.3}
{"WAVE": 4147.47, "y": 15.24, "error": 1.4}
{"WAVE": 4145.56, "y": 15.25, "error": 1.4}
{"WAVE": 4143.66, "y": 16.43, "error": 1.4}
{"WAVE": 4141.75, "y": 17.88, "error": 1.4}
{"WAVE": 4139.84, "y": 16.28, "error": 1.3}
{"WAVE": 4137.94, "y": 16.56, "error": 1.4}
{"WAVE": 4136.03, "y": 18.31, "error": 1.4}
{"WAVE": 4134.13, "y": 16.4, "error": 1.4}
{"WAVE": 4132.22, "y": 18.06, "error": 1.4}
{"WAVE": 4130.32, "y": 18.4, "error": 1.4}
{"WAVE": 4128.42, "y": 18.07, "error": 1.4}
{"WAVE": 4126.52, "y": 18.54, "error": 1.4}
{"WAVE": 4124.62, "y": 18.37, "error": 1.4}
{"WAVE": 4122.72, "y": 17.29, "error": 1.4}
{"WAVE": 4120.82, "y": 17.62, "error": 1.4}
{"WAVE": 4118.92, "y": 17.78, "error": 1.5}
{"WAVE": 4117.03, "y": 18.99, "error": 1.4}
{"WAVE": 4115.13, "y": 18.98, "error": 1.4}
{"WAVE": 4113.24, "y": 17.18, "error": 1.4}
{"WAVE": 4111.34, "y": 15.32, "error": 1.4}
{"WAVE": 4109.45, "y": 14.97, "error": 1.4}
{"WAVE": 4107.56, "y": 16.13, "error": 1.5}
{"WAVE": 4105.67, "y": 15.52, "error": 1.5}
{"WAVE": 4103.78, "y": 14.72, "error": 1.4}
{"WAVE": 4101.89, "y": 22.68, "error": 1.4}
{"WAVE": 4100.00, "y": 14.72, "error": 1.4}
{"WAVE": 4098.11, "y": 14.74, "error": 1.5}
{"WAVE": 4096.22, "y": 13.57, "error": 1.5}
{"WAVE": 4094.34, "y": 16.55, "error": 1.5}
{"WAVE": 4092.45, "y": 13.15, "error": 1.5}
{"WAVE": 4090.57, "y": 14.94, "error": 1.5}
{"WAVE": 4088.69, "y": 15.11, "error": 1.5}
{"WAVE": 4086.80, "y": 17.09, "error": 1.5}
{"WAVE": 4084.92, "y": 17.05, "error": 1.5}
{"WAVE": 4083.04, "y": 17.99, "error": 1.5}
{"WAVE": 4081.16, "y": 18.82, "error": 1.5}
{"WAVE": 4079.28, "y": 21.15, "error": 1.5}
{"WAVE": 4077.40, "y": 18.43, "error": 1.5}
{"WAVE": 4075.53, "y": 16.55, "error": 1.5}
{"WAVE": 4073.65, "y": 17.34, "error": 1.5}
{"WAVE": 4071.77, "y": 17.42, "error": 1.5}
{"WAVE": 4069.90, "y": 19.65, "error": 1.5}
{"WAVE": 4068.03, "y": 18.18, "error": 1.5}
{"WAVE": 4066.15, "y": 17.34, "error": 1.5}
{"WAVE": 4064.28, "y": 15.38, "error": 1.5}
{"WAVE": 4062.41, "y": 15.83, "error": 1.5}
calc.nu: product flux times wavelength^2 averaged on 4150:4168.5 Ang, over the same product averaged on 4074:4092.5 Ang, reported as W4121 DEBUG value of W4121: 1.04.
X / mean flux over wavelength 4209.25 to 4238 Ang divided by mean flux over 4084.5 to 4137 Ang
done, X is 1.06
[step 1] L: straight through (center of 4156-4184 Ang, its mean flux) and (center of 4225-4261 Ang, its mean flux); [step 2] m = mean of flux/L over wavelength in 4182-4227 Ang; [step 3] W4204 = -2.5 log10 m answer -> 0.02 mag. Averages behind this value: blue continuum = 16.5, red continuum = 17.6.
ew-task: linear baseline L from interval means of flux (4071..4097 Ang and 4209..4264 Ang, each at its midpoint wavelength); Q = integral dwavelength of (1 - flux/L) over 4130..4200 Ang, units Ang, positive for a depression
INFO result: 4.2 Ang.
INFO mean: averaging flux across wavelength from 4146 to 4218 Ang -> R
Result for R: 16.5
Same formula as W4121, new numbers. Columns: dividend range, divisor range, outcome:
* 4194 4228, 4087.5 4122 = 1.14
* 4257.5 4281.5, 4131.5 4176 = 1.13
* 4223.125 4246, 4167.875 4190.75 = 1.18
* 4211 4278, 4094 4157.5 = 1.13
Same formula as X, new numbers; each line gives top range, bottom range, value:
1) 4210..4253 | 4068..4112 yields 1.05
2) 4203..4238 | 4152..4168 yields 1.02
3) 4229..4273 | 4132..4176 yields 1.07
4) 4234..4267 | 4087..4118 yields 1.11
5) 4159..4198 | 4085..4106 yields 1.02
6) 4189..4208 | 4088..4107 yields 1.07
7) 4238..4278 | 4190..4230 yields 1.04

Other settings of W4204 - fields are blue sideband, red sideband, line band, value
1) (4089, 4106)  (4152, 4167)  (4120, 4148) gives -0.03 mag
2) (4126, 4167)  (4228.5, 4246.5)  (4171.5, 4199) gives 0.14 mag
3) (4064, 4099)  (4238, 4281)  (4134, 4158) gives 0.07 mag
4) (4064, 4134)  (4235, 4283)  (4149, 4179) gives 0.03 mag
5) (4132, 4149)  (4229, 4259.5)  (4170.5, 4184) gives 0.11 mag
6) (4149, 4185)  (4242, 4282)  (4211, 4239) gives -0.03 mag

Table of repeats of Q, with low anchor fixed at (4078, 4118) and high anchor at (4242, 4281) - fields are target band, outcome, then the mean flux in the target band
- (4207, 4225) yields -0.2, 17.8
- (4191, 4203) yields 0.6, 16.5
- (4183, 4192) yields 1.6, 14.3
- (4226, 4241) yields -0.1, 17.9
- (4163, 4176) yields -0.3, 17.6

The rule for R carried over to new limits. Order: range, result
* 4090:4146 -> 16.8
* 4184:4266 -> 17.4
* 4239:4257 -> 17.5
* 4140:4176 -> 16.9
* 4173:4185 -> 14.6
